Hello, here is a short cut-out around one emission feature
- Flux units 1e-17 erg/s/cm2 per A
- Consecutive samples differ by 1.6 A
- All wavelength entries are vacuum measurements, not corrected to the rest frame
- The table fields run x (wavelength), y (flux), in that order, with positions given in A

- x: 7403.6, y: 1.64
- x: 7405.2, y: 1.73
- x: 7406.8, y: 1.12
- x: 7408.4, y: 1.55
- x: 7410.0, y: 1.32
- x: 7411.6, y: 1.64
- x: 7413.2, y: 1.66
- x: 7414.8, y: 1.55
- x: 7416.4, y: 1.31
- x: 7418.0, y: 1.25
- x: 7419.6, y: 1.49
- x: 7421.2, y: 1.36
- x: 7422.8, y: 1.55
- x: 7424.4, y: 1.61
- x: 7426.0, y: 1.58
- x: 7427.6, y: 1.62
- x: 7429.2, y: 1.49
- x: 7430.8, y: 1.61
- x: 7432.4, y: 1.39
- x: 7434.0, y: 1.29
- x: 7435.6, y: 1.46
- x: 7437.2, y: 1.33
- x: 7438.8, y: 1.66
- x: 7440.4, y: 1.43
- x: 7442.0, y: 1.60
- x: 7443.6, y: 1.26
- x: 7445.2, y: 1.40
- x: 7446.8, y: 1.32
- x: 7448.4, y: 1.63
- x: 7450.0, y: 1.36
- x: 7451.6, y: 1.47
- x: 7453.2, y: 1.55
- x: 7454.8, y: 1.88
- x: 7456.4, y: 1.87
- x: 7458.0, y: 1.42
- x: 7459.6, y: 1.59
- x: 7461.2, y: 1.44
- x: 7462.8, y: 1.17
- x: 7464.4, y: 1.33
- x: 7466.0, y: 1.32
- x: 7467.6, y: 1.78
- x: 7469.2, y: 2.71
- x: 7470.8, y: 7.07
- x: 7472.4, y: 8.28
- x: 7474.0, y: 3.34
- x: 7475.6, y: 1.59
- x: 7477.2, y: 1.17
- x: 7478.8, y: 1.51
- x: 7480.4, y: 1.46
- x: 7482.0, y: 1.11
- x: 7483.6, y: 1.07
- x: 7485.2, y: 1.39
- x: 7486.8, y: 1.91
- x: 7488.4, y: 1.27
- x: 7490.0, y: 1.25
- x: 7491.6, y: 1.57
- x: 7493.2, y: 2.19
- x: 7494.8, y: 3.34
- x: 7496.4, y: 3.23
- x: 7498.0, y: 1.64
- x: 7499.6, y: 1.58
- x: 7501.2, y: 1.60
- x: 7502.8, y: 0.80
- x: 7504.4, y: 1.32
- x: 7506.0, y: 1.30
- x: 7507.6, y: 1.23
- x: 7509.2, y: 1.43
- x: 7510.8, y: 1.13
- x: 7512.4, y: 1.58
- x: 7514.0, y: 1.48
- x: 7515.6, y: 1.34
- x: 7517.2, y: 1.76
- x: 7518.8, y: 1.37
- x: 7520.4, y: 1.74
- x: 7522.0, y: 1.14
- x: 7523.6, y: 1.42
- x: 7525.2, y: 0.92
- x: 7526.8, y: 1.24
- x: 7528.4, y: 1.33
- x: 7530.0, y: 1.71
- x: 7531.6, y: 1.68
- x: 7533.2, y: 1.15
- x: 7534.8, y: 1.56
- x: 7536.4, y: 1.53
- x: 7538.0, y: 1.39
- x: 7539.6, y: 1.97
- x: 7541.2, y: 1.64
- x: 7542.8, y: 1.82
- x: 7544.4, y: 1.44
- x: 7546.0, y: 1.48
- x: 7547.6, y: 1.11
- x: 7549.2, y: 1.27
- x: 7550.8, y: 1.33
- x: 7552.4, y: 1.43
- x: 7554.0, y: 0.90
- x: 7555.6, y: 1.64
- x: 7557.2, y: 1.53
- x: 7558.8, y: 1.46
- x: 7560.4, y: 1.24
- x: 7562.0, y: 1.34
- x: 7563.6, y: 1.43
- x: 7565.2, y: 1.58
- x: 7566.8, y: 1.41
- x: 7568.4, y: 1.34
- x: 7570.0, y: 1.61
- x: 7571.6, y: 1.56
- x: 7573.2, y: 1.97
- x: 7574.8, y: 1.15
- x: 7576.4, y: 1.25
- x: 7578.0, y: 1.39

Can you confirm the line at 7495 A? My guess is [N II]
